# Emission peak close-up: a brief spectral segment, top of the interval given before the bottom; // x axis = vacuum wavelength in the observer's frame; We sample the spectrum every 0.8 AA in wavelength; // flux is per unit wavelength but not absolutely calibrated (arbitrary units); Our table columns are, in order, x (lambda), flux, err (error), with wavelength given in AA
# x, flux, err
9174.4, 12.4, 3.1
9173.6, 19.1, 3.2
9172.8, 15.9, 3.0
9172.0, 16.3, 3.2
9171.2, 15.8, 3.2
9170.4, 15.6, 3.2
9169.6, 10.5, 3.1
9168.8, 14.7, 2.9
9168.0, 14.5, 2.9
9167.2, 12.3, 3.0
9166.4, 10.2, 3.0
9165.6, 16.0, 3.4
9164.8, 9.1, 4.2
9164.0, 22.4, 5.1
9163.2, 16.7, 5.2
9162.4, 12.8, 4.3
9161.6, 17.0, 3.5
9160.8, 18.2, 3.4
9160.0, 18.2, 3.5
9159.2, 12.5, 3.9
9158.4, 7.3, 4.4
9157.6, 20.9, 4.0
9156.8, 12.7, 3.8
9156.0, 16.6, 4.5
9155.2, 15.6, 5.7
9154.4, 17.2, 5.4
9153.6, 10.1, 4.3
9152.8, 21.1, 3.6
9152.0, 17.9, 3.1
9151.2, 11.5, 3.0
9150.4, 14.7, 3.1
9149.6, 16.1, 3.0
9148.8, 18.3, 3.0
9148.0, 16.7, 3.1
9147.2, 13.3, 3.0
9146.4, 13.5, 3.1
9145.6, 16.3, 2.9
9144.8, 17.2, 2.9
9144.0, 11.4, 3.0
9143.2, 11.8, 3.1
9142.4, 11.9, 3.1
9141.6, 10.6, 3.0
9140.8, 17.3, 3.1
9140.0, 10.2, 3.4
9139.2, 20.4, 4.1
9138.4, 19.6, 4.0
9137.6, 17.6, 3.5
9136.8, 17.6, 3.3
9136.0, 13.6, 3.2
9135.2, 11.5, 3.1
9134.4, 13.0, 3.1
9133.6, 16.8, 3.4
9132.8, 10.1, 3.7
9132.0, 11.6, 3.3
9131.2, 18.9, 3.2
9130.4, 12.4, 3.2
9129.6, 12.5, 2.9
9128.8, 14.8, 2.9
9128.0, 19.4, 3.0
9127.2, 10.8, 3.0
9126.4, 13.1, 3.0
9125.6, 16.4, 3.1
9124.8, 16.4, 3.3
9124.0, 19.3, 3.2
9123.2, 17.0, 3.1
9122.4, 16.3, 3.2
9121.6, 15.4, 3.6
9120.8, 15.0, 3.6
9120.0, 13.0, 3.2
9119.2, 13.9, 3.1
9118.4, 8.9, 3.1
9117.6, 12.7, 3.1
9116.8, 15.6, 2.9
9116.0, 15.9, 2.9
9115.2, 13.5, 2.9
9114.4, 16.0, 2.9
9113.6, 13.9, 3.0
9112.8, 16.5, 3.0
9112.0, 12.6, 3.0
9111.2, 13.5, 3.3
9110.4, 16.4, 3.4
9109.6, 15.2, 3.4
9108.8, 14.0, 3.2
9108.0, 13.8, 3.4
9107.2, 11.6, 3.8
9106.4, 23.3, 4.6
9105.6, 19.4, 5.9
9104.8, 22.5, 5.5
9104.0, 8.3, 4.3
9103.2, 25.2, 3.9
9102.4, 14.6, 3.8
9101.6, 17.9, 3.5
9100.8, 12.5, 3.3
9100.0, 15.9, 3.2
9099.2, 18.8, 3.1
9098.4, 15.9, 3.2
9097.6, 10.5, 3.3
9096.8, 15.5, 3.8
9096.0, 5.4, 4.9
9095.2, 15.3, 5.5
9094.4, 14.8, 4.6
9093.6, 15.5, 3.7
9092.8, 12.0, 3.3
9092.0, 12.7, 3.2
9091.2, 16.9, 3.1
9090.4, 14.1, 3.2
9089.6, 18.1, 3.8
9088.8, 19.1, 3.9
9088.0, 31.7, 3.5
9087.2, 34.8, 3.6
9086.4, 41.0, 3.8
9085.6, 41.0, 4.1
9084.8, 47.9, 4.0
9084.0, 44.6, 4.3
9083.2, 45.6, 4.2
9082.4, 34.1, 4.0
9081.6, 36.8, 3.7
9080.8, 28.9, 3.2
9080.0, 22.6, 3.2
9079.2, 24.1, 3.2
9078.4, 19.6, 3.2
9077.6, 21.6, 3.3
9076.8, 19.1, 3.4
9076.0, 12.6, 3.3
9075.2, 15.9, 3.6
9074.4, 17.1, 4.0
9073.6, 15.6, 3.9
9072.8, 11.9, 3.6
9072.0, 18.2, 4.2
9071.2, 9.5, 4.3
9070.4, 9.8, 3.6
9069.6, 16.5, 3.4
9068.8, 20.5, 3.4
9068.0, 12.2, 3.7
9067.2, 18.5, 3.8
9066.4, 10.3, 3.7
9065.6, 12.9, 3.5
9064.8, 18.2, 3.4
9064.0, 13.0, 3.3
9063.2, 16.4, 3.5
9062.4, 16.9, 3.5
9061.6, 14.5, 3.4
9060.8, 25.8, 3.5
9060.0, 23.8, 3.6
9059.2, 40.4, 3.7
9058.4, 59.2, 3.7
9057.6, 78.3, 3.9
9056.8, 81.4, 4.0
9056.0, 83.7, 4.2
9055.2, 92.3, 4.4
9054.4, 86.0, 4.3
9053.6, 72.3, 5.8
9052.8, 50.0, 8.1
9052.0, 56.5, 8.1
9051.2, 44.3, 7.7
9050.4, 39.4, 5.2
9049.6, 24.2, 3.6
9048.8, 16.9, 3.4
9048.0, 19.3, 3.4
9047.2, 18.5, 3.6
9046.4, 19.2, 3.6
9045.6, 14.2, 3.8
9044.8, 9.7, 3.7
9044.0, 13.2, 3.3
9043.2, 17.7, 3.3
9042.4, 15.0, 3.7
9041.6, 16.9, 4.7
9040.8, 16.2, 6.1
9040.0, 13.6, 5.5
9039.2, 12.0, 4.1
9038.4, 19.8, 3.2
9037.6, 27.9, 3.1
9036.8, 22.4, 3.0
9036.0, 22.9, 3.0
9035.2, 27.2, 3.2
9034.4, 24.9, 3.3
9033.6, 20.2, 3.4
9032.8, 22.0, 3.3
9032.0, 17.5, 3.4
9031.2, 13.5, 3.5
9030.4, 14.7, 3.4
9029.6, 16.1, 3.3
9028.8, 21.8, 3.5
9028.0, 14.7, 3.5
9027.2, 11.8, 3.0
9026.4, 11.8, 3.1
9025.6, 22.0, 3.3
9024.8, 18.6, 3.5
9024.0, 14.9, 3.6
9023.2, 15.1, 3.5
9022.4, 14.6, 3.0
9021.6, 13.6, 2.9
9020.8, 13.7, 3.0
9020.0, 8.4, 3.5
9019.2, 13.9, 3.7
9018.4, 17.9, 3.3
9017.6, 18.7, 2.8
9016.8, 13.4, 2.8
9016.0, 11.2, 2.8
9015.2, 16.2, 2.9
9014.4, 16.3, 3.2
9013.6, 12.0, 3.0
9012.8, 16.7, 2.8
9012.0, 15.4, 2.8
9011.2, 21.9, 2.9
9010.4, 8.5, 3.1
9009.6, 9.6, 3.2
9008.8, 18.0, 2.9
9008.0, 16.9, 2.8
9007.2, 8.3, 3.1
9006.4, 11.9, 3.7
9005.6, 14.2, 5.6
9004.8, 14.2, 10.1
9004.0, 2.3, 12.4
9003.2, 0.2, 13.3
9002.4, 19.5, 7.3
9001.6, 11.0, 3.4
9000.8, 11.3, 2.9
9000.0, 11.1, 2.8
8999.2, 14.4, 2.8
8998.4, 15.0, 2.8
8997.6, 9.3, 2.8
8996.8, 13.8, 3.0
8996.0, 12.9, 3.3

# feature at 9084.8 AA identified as [N II]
